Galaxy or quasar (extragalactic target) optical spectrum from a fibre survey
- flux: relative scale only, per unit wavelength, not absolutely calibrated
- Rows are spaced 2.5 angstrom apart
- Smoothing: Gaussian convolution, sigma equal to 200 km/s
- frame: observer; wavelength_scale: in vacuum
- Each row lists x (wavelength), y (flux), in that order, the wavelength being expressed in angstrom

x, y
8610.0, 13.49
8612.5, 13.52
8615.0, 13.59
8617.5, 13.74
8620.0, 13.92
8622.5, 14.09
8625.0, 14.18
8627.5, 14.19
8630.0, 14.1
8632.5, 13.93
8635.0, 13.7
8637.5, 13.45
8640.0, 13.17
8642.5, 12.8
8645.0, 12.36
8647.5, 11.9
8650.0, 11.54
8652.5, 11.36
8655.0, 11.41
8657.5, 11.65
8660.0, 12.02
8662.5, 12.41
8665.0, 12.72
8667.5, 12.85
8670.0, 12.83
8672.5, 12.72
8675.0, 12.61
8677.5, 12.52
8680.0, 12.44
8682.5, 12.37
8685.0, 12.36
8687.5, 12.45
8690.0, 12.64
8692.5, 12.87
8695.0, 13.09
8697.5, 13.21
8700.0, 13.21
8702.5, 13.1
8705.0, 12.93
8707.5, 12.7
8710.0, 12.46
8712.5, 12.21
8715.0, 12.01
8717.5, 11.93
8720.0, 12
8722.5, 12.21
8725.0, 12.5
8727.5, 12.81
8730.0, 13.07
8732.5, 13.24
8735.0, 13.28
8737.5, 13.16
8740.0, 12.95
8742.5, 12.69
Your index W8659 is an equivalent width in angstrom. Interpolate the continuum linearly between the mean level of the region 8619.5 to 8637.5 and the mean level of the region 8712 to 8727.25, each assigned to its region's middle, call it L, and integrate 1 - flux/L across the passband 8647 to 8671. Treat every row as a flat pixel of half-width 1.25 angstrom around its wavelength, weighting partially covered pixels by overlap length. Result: 2.3 angstrom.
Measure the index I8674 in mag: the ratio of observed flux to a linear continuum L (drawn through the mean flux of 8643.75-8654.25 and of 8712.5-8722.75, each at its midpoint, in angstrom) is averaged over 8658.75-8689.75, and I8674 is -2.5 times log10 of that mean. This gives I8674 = -0.059 mag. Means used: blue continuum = 11.8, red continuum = 12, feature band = 12.5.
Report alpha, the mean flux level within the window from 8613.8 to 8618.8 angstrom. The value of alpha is 13.7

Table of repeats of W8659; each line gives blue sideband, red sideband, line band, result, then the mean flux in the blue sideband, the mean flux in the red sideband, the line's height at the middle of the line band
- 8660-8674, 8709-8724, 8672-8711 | -1.1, 12.6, 12.1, 12.4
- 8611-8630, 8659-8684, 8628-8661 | 1.7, 13.9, 12.6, 13.3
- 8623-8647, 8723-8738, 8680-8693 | 0.7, 13.5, 13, 13.2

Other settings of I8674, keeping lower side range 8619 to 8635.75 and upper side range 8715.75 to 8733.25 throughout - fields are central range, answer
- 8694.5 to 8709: -0.014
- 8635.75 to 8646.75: 0.071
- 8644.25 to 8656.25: 0.170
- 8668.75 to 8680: 0.054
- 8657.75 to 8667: 0.095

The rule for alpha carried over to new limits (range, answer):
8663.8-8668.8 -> 12.8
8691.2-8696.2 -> 13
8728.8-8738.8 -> 13.2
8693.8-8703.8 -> 13.2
